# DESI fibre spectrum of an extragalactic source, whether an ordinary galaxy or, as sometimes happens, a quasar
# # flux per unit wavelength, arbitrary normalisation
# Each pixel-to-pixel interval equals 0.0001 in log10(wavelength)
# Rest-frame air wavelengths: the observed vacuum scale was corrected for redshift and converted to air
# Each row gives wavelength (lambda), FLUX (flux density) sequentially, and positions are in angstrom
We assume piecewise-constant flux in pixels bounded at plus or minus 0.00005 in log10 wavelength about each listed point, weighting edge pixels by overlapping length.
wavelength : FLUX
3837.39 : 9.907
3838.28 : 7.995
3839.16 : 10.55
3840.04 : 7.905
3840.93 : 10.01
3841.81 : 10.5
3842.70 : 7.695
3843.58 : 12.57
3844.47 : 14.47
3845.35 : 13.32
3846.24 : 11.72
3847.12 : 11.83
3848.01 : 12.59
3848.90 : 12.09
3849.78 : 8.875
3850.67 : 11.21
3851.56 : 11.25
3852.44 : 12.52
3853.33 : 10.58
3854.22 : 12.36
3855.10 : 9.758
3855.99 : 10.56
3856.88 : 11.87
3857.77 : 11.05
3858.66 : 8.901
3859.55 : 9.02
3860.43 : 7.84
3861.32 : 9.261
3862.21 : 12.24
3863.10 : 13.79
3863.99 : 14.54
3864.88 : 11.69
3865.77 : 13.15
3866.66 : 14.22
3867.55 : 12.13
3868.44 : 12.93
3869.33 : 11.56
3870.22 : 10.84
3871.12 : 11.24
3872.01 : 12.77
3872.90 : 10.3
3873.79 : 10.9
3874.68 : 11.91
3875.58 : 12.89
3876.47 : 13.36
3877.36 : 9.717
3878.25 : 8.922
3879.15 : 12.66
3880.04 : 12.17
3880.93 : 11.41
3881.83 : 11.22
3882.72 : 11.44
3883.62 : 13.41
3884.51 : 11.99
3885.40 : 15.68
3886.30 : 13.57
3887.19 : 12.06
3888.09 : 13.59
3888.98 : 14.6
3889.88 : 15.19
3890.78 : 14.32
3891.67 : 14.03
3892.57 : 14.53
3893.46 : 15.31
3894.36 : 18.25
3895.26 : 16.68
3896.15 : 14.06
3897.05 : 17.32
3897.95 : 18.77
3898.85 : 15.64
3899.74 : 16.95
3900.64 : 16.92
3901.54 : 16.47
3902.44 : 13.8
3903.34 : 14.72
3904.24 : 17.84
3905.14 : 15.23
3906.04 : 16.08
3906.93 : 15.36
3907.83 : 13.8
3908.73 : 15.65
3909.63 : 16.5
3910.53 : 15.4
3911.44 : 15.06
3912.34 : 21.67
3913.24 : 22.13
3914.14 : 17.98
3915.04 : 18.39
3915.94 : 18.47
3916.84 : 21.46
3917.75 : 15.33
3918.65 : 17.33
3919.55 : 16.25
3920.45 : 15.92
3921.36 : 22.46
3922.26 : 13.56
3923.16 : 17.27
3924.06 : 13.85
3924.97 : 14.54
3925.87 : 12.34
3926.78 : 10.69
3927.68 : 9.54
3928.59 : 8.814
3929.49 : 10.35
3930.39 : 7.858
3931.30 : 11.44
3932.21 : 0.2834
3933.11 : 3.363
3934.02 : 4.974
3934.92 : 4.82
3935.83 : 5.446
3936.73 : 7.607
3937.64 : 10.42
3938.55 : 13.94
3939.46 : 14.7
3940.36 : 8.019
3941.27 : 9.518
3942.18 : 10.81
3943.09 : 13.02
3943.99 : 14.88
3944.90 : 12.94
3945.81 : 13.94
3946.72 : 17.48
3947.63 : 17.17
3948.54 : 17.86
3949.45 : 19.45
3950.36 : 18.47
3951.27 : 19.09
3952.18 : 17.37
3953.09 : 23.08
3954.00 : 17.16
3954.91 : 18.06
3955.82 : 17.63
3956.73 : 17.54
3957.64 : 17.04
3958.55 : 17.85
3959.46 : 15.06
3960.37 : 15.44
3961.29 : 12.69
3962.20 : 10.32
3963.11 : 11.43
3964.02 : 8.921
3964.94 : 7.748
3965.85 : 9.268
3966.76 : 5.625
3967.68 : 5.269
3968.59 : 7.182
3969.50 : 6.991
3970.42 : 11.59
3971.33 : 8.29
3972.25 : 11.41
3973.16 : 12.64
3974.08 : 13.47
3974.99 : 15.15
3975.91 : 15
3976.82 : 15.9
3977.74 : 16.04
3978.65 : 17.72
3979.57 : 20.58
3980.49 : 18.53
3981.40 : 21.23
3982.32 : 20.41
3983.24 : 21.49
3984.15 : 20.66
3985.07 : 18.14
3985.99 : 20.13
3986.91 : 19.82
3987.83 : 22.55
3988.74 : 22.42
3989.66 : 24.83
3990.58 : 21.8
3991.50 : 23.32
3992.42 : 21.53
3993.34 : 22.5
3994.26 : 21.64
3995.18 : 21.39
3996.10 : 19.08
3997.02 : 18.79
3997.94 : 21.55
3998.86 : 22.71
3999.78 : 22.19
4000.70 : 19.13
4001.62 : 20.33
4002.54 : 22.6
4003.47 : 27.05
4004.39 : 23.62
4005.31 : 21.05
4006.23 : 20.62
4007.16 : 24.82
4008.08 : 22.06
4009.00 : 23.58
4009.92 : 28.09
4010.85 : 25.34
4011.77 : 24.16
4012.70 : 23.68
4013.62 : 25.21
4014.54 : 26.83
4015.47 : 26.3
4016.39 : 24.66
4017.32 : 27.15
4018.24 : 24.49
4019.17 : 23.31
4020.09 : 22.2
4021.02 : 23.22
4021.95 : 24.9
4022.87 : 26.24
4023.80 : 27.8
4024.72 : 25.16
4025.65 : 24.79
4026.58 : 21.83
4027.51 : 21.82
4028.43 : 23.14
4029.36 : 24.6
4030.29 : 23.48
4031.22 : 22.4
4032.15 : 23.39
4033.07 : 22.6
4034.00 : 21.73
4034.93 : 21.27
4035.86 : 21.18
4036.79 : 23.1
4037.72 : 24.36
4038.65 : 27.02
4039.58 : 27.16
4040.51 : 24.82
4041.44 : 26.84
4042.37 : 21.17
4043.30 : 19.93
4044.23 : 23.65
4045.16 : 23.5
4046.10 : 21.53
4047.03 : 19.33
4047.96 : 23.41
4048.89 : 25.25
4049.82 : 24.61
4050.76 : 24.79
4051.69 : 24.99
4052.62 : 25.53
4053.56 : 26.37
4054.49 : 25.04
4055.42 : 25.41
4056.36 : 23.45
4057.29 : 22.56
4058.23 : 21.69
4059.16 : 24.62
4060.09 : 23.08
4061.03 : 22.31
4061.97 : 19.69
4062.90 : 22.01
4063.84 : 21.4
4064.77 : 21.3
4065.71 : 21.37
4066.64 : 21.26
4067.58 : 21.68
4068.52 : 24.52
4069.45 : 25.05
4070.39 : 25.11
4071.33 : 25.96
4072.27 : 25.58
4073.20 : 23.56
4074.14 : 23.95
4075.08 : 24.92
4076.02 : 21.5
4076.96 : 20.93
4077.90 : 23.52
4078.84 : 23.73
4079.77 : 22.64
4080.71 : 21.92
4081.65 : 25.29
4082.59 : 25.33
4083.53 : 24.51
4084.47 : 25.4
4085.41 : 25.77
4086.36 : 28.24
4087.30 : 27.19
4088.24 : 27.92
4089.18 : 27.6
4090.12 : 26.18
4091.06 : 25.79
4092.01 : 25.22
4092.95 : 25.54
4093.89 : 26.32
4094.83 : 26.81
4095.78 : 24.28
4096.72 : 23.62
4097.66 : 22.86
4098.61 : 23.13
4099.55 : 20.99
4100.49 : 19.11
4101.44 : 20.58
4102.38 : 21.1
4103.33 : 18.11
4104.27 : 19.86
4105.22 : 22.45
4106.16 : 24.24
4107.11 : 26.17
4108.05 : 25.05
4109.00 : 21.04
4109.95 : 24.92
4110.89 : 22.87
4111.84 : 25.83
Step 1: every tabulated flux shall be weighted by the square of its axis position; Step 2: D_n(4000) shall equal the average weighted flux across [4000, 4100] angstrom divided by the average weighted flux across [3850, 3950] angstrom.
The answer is 1.9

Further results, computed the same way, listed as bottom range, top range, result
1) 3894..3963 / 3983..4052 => 1.66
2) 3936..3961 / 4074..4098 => 1.75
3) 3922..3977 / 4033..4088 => 2.03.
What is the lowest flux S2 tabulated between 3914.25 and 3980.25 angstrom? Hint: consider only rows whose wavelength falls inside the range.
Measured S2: 0.2834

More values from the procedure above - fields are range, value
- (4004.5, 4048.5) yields 19.33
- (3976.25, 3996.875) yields 15.9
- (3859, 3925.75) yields 7.84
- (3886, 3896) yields 12.06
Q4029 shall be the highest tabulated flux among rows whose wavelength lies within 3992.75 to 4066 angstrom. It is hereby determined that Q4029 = 28.09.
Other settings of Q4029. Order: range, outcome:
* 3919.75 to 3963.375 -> 23.08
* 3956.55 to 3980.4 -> 20.58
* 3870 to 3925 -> 22.46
